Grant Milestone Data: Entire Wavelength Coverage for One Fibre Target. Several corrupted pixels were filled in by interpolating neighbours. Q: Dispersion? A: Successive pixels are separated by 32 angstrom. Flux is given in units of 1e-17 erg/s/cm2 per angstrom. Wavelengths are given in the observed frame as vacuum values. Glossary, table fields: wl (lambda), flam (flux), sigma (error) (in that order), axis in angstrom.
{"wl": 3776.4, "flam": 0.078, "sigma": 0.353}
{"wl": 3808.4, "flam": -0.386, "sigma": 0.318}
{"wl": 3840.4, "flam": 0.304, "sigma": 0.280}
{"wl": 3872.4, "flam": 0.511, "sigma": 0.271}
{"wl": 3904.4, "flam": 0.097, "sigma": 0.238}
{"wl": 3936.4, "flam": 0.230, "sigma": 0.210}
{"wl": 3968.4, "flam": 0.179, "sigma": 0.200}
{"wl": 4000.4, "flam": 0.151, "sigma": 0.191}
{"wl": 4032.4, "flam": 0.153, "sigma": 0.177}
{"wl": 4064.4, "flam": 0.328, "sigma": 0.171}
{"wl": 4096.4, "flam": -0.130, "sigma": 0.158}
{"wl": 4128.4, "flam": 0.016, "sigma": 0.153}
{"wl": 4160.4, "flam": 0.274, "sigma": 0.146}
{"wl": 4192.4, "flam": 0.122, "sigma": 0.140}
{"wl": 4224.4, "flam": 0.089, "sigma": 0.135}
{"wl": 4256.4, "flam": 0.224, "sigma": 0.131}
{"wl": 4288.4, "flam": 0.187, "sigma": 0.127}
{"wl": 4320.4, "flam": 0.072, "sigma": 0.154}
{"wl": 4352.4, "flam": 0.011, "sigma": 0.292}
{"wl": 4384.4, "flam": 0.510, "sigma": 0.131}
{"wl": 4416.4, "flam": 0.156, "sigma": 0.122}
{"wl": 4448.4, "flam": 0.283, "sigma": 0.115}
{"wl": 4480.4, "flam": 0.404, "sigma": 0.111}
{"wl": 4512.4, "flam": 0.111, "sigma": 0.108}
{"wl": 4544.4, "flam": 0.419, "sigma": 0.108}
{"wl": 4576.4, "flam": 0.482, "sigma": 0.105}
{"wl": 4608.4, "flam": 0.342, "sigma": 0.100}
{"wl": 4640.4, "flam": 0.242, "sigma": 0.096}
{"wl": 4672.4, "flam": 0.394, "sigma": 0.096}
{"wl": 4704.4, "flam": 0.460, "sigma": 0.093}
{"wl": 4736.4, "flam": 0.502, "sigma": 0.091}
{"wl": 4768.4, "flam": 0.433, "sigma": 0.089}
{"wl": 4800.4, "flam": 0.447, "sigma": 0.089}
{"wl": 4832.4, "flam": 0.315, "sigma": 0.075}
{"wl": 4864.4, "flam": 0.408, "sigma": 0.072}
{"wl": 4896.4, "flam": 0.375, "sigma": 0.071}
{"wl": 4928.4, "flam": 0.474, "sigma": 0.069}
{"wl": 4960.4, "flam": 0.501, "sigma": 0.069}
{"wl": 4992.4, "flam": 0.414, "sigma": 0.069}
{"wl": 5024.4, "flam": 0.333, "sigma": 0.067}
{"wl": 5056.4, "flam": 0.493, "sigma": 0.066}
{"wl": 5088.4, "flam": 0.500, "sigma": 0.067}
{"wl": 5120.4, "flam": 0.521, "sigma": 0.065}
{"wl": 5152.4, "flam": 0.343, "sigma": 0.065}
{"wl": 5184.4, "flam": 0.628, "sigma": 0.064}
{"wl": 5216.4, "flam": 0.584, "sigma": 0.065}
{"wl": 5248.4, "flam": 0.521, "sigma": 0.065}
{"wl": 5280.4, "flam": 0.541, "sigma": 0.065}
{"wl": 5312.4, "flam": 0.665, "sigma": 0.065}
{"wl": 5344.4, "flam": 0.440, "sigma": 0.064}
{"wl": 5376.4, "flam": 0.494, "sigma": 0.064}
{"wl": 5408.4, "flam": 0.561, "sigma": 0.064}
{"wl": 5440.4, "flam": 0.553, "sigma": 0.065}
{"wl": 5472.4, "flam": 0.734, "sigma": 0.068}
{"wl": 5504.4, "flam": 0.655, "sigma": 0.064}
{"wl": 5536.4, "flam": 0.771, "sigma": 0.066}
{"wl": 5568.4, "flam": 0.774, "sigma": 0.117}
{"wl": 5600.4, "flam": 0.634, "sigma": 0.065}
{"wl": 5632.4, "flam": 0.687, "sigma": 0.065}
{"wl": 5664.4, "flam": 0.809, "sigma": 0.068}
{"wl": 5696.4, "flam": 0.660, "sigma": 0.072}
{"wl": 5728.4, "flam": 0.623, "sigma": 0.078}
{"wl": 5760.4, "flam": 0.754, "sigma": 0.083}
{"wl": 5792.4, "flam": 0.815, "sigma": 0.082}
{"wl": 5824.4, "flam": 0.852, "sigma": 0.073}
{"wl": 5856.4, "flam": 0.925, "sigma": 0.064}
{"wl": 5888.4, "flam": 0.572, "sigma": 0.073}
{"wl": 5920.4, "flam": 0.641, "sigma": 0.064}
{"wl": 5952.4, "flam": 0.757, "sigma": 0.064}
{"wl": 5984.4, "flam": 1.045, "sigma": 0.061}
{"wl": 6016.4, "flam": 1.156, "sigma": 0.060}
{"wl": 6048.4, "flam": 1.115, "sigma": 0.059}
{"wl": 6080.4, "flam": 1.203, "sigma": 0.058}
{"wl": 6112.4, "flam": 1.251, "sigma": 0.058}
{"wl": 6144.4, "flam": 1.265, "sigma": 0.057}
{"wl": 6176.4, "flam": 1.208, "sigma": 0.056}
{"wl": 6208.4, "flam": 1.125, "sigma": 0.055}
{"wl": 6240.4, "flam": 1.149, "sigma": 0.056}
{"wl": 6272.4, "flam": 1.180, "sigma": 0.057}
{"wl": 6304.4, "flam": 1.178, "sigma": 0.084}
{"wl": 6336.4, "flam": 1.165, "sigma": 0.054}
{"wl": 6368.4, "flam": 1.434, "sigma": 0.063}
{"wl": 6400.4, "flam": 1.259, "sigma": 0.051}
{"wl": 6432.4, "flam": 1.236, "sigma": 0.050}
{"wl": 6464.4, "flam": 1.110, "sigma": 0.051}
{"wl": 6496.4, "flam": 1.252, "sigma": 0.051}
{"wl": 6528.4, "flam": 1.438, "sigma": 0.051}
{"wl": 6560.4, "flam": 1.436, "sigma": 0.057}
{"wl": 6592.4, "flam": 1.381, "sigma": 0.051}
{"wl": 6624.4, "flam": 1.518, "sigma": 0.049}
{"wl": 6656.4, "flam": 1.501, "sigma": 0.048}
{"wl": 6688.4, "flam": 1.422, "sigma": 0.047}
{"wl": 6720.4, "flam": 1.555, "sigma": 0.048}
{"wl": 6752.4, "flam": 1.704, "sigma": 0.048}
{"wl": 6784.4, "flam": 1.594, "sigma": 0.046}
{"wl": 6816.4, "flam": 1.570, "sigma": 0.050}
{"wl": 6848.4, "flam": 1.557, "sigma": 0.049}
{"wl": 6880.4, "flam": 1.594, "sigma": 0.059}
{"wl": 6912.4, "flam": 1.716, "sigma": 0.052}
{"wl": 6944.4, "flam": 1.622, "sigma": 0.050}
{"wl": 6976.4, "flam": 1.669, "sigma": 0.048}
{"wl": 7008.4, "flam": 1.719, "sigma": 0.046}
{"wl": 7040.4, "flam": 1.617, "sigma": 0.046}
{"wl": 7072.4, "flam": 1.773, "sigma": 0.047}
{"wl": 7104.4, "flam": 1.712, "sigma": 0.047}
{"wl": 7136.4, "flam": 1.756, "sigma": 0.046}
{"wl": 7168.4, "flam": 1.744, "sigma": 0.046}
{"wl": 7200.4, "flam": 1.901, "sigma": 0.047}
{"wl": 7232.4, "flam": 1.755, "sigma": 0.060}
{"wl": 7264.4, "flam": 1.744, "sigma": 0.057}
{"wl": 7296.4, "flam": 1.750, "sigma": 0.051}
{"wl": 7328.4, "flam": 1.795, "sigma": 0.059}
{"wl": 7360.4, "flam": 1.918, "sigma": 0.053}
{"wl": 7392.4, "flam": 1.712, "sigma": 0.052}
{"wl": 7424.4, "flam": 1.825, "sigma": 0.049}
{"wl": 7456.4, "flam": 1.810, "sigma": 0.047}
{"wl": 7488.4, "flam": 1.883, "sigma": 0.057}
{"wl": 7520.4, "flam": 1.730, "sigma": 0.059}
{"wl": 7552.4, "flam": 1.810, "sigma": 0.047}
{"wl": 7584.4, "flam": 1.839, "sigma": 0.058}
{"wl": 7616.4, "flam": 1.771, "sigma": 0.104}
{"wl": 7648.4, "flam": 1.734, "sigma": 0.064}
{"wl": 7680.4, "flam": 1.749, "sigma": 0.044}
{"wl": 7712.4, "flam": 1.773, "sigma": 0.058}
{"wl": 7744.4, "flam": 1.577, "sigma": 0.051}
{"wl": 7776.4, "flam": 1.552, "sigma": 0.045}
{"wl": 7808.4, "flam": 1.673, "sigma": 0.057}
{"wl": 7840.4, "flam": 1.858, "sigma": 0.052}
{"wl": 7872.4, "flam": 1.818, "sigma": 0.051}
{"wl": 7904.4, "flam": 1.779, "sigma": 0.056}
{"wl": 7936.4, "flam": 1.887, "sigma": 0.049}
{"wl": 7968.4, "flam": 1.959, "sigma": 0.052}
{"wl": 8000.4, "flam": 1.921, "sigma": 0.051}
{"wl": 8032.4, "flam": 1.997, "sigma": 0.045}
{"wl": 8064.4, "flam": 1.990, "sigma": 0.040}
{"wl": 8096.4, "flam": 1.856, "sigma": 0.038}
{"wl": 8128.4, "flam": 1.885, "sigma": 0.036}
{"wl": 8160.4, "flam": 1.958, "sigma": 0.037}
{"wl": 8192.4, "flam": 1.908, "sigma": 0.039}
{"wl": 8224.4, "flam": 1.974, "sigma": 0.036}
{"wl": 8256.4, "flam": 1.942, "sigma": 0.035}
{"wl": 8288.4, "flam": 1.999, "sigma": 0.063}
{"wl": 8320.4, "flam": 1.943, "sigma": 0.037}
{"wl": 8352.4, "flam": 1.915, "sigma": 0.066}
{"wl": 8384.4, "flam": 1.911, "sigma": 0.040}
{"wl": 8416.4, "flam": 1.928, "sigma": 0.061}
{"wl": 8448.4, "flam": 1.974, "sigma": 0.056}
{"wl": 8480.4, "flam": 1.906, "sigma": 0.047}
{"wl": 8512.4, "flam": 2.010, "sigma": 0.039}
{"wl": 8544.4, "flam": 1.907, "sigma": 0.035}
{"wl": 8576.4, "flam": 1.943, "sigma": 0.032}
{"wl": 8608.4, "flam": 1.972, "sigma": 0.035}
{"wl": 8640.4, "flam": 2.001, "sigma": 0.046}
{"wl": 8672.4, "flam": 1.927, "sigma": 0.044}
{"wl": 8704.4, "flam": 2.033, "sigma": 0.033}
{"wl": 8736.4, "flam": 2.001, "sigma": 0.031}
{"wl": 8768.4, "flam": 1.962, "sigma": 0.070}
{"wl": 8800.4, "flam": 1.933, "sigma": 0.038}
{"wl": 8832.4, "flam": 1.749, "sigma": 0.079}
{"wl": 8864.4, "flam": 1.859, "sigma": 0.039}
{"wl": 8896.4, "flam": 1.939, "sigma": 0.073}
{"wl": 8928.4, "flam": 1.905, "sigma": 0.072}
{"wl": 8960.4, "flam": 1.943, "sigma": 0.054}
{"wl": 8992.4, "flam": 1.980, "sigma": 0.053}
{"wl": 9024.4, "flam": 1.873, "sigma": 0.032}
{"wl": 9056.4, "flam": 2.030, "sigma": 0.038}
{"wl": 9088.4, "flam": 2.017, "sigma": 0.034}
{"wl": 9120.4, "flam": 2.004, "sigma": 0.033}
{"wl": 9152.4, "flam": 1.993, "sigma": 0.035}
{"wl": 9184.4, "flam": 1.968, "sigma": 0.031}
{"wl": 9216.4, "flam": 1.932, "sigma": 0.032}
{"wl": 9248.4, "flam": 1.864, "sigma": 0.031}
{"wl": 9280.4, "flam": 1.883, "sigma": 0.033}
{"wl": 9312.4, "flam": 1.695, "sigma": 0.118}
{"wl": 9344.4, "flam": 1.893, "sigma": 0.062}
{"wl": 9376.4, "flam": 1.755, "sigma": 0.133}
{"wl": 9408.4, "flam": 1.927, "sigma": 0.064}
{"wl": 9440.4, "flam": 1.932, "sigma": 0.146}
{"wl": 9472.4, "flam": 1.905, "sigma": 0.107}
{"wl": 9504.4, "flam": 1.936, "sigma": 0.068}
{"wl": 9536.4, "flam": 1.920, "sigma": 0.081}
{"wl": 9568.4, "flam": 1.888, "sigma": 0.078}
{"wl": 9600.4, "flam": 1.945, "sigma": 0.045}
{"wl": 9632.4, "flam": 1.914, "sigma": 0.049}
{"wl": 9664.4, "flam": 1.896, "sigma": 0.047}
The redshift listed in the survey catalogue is 0.500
